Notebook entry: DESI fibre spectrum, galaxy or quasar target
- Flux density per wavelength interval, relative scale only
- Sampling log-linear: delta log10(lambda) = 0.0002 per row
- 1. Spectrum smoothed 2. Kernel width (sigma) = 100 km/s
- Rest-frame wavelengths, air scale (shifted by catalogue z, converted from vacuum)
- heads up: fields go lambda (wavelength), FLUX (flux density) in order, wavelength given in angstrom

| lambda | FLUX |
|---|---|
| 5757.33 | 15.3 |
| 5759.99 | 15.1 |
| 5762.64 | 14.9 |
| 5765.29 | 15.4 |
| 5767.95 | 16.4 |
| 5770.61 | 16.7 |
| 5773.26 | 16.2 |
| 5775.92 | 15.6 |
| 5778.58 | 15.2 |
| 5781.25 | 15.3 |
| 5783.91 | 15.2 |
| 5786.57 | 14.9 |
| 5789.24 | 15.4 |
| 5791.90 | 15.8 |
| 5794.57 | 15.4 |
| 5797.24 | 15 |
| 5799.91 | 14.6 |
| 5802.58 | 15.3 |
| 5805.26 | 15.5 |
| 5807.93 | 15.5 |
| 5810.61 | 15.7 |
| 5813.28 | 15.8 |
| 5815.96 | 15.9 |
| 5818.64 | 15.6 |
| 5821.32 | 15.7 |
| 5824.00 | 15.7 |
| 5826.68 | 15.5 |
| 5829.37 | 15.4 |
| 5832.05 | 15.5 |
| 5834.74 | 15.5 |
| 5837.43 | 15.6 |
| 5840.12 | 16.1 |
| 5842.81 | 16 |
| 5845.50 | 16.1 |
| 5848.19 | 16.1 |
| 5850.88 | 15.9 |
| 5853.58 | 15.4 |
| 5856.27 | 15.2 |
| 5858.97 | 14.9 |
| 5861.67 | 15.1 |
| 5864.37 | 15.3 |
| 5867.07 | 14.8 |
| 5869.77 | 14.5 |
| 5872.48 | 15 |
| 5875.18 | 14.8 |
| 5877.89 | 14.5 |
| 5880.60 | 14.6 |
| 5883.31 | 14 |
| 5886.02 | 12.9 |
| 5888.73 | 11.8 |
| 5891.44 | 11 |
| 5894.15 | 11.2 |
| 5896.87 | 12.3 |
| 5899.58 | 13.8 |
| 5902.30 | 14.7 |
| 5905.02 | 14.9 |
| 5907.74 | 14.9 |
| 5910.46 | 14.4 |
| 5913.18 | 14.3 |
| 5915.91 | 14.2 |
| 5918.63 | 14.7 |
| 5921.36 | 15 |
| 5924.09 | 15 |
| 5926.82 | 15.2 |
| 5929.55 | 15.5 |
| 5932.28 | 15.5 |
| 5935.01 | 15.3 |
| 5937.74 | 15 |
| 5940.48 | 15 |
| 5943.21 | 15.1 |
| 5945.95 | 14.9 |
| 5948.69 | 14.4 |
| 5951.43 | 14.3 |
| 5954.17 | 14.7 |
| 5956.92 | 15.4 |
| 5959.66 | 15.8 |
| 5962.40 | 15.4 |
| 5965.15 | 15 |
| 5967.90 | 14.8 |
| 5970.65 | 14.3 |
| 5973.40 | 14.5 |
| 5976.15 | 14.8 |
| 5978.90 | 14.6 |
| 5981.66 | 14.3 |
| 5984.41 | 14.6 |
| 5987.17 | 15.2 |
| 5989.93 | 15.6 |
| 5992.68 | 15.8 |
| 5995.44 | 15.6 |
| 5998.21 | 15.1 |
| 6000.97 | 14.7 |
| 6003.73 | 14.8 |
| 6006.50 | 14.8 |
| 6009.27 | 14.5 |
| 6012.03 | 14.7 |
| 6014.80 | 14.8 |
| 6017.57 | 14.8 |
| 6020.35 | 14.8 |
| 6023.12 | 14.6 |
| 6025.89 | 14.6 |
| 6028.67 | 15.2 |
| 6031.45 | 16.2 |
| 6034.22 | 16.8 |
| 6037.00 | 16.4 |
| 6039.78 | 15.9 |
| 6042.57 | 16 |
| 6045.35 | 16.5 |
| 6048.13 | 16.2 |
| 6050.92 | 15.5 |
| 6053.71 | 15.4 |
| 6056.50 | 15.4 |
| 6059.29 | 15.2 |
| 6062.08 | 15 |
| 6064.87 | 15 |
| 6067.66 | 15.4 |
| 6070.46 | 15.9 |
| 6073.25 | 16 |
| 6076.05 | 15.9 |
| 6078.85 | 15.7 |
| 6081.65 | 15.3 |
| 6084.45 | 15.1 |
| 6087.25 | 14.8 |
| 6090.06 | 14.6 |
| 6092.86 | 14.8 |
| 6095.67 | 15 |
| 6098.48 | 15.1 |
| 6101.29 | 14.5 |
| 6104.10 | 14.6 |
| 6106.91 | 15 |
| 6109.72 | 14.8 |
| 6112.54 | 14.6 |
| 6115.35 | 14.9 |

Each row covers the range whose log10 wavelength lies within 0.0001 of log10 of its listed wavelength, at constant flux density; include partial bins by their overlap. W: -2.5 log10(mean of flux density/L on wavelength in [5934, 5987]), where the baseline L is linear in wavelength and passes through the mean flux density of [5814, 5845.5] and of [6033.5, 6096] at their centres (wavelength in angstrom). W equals 0.05 mag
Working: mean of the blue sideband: 15.7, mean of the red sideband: 15.6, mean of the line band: 14.9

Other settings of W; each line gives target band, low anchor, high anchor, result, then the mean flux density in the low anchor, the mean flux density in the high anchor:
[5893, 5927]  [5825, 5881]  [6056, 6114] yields 0.08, 15.3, 15.1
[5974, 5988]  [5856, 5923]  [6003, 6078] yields 0.02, 14.1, 15.4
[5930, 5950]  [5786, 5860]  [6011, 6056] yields 0.03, 15.5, 15.5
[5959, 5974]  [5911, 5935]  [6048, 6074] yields 0.01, 14.9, 15.5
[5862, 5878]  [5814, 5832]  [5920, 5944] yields 0.04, 15.6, 15.2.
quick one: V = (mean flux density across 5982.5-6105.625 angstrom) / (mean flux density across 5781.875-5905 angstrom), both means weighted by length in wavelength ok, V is 1.03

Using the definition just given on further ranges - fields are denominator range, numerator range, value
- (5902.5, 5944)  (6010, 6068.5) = 1.03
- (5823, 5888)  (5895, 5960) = 0.97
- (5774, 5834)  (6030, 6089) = 1.02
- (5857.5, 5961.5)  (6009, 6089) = 1.07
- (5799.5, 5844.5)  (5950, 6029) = 0.95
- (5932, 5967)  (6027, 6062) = 1.05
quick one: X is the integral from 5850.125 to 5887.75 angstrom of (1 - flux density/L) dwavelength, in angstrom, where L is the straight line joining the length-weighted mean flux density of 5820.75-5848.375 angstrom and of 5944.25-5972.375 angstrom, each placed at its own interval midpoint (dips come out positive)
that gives 1.87 angstrom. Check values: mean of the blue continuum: 15.7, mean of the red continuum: 14.9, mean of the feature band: 14.7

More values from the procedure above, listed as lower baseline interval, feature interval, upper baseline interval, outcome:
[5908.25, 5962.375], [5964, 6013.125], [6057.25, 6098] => 0.6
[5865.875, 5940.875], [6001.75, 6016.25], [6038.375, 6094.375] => 0.3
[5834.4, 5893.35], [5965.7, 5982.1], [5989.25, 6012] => 0.5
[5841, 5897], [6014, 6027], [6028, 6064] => 0.7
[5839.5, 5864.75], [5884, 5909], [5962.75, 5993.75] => 3.7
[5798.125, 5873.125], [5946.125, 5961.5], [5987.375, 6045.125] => 0.4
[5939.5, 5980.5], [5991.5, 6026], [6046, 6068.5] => 0.6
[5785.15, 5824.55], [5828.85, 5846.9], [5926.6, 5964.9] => -0.5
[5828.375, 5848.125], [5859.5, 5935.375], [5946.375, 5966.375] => 5.6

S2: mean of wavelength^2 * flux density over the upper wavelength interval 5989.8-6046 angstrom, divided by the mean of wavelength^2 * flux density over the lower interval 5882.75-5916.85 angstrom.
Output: 1.19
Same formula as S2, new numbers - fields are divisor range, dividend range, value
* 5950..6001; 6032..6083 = 1.08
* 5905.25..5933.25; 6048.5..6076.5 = 1.09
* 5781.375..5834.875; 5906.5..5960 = 1.01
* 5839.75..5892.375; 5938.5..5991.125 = 1.05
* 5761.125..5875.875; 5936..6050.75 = 1.04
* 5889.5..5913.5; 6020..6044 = 1.22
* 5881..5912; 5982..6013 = 1.17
